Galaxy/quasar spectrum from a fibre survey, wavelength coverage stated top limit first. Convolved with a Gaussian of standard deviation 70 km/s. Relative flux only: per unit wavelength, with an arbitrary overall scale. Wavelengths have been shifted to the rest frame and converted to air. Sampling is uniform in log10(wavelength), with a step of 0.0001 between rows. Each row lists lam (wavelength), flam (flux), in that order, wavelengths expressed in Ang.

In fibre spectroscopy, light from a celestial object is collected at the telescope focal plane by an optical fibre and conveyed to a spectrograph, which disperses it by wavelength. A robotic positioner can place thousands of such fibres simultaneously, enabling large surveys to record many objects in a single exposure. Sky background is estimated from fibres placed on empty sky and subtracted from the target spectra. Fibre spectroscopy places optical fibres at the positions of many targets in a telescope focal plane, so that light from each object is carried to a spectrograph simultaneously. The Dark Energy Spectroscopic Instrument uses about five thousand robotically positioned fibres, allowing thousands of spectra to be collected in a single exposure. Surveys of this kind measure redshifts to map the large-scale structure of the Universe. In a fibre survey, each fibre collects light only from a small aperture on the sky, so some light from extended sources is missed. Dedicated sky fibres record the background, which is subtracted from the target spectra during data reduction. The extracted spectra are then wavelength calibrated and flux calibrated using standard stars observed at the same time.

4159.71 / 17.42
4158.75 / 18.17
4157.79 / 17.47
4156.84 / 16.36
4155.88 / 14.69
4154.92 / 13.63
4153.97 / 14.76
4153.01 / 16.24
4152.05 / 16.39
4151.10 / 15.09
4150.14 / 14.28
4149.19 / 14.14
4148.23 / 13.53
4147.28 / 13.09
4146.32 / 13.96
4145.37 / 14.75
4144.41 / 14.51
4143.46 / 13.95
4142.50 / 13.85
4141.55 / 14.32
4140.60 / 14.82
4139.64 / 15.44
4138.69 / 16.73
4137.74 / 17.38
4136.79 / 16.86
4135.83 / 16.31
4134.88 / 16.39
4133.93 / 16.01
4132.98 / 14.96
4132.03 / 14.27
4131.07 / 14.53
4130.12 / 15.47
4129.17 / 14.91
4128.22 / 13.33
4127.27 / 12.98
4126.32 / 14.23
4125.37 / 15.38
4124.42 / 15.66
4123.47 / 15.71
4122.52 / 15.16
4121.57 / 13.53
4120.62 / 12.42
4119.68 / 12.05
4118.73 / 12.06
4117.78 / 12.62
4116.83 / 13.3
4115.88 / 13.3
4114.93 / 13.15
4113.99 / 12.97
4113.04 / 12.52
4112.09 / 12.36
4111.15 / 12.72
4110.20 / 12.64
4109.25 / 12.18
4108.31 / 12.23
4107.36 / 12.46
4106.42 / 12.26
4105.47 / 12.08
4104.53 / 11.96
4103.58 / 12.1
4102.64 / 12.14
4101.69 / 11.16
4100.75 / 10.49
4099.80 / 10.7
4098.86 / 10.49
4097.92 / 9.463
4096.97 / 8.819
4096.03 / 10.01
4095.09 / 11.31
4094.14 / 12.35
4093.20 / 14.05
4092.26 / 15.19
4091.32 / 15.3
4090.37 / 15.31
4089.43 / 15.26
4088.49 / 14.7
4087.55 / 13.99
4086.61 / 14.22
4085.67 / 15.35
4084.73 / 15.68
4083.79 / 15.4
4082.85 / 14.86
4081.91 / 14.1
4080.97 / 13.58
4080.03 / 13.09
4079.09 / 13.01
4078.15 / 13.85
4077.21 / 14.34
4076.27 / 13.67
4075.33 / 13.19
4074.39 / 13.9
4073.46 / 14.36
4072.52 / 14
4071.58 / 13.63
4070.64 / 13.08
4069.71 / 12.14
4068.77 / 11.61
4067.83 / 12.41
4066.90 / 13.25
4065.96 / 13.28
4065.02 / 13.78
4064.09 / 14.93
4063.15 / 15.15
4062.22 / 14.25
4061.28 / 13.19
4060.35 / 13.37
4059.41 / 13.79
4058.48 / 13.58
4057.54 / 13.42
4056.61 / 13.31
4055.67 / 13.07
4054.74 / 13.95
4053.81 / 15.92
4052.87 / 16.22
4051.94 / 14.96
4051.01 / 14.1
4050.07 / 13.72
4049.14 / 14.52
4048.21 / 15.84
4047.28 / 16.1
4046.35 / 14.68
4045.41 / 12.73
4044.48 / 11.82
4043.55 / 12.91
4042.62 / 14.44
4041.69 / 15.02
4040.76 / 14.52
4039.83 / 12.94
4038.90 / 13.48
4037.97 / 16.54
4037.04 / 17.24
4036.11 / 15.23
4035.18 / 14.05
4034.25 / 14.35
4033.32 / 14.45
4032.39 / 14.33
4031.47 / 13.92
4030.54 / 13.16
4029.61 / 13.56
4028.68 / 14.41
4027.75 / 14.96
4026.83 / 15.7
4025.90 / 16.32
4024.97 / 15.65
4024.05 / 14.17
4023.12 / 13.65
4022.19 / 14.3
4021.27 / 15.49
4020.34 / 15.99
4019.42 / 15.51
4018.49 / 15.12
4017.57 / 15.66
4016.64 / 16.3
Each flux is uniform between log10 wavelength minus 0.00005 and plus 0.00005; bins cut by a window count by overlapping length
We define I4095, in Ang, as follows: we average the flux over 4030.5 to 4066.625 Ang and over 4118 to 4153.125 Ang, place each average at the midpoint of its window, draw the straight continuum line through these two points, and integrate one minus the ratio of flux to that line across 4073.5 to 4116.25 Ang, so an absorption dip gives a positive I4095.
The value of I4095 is 4.4 Ang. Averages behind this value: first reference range 14.3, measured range 13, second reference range 14.7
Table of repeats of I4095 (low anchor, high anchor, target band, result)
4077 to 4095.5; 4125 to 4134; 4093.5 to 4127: 4.65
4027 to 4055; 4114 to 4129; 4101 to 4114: 1.50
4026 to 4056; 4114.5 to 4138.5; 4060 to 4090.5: 1.21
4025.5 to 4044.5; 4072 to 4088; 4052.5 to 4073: 0.86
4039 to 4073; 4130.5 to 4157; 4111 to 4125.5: 1.27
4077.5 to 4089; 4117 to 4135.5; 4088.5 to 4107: 2.75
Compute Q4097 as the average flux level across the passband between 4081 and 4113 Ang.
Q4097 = 12.8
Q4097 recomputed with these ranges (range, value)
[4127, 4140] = 15.4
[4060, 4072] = 13.4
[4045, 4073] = 13.9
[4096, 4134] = 12.9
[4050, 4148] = 13.7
